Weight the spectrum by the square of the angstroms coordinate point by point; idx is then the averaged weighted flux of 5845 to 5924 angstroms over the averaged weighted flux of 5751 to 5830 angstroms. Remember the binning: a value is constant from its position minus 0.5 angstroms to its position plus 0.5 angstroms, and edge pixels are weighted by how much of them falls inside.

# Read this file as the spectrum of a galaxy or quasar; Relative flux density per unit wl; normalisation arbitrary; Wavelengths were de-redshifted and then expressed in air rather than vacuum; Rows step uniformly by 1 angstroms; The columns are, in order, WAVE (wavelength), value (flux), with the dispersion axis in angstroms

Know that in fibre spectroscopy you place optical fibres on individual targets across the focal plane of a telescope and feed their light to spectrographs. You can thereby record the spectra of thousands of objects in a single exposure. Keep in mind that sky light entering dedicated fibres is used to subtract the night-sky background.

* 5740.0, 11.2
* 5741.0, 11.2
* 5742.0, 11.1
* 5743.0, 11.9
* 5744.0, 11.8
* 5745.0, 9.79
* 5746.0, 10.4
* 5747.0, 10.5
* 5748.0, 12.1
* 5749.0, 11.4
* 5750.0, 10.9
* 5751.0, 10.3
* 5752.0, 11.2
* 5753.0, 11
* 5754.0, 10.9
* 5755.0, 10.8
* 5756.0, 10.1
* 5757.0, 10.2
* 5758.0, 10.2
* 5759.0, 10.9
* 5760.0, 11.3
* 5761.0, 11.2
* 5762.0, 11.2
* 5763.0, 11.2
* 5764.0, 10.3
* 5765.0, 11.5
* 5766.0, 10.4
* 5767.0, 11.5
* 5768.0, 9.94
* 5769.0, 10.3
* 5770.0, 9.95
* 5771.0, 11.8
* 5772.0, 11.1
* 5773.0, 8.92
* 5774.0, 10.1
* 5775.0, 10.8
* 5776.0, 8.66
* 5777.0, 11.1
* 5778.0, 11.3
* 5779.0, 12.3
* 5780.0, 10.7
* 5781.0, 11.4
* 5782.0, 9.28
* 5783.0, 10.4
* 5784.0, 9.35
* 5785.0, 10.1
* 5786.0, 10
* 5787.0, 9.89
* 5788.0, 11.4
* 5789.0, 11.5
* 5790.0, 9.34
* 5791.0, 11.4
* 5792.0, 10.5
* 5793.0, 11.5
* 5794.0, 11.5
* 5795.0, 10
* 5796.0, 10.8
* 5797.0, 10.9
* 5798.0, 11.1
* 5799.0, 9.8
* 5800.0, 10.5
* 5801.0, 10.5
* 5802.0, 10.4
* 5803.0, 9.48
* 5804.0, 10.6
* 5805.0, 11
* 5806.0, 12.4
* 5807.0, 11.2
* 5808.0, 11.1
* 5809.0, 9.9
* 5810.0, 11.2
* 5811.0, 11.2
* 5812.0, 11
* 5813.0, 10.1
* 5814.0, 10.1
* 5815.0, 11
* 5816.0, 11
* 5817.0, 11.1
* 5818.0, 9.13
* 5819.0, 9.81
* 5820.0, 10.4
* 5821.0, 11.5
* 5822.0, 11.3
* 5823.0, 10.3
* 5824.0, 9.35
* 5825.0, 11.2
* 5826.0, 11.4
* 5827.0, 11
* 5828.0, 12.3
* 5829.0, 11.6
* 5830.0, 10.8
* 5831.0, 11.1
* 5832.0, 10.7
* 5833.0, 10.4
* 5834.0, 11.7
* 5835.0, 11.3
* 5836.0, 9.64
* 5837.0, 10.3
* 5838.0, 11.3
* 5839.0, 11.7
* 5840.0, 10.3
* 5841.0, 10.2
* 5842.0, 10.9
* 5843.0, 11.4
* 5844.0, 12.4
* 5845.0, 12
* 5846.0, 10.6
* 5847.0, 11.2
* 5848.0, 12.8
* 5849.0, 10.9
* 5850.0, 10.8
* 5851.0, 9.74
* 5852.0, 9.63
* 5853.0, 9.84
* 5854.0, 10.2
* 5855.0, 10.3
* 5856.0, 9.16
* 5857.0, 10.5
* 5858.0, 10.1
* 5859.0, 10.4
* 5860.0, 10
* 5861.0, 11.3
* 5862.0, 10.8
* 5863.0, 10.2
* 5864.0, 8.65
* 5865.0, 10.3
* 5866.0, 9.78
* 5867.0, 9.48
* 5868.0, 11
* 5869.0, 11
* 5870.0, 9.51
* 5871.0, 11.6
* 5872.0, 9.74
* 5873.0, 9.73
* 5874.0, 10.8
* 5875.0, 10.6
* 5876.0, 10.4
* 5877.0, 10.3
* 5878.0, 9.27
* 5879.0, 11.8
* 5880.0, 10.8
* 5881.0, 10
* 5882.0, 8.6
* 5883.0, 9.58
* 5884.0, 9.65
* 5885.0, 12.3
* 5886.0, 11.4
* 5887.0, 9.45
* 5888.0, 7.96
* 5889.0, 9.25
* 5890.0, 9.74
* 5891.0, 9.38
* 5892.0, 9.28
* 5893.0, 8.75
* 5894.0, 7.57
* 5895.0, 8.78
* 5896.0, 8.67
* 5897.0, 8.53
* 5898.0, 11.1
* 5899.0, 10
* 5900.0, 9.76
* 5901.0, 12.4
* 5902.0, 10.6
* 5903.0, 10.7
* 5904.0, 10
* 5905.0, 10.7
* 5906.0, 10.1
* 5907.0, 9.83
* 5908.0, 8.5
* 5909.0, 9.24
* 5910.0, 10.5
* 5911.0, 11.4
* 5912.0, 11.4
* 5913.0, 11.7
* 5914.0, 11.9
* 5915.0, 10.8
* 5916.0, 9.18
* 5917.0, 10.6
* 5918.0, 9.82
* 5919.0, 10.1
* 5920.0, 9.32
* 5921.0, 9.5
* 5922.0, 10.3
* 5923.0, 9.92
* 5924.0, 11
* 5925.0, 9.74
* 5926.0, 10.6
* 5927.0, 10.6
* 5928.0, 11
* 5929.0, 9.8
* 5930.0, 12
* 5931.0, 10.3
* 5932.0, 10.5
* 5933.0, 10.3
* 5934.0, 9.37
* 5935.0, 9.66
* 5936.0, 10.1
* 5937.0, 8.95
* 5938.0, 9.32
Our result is 0.98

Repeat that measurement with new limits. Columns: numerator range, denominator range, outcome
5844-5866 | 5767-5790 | 1.03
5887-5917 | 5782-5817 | 0.97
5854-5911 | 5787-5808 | 0.96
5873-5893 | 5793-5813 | 0.95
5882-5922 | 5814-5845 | 0.94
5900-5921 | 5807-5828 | 1.00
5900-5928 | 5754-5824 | 1.02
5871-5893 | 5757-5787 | 0.98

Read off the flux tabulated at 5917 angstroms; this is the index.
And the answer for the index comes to 10.6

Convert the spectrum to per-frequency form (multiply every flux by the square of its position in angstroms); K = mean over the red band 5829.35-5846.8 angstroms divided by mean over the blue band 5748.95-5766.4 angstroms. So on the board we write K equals 1.0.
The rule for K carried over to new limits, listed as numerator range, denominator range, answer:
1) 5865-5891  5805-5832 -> 0.95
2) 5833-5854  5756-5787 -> 1.06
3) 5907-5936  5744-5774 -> 1.01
